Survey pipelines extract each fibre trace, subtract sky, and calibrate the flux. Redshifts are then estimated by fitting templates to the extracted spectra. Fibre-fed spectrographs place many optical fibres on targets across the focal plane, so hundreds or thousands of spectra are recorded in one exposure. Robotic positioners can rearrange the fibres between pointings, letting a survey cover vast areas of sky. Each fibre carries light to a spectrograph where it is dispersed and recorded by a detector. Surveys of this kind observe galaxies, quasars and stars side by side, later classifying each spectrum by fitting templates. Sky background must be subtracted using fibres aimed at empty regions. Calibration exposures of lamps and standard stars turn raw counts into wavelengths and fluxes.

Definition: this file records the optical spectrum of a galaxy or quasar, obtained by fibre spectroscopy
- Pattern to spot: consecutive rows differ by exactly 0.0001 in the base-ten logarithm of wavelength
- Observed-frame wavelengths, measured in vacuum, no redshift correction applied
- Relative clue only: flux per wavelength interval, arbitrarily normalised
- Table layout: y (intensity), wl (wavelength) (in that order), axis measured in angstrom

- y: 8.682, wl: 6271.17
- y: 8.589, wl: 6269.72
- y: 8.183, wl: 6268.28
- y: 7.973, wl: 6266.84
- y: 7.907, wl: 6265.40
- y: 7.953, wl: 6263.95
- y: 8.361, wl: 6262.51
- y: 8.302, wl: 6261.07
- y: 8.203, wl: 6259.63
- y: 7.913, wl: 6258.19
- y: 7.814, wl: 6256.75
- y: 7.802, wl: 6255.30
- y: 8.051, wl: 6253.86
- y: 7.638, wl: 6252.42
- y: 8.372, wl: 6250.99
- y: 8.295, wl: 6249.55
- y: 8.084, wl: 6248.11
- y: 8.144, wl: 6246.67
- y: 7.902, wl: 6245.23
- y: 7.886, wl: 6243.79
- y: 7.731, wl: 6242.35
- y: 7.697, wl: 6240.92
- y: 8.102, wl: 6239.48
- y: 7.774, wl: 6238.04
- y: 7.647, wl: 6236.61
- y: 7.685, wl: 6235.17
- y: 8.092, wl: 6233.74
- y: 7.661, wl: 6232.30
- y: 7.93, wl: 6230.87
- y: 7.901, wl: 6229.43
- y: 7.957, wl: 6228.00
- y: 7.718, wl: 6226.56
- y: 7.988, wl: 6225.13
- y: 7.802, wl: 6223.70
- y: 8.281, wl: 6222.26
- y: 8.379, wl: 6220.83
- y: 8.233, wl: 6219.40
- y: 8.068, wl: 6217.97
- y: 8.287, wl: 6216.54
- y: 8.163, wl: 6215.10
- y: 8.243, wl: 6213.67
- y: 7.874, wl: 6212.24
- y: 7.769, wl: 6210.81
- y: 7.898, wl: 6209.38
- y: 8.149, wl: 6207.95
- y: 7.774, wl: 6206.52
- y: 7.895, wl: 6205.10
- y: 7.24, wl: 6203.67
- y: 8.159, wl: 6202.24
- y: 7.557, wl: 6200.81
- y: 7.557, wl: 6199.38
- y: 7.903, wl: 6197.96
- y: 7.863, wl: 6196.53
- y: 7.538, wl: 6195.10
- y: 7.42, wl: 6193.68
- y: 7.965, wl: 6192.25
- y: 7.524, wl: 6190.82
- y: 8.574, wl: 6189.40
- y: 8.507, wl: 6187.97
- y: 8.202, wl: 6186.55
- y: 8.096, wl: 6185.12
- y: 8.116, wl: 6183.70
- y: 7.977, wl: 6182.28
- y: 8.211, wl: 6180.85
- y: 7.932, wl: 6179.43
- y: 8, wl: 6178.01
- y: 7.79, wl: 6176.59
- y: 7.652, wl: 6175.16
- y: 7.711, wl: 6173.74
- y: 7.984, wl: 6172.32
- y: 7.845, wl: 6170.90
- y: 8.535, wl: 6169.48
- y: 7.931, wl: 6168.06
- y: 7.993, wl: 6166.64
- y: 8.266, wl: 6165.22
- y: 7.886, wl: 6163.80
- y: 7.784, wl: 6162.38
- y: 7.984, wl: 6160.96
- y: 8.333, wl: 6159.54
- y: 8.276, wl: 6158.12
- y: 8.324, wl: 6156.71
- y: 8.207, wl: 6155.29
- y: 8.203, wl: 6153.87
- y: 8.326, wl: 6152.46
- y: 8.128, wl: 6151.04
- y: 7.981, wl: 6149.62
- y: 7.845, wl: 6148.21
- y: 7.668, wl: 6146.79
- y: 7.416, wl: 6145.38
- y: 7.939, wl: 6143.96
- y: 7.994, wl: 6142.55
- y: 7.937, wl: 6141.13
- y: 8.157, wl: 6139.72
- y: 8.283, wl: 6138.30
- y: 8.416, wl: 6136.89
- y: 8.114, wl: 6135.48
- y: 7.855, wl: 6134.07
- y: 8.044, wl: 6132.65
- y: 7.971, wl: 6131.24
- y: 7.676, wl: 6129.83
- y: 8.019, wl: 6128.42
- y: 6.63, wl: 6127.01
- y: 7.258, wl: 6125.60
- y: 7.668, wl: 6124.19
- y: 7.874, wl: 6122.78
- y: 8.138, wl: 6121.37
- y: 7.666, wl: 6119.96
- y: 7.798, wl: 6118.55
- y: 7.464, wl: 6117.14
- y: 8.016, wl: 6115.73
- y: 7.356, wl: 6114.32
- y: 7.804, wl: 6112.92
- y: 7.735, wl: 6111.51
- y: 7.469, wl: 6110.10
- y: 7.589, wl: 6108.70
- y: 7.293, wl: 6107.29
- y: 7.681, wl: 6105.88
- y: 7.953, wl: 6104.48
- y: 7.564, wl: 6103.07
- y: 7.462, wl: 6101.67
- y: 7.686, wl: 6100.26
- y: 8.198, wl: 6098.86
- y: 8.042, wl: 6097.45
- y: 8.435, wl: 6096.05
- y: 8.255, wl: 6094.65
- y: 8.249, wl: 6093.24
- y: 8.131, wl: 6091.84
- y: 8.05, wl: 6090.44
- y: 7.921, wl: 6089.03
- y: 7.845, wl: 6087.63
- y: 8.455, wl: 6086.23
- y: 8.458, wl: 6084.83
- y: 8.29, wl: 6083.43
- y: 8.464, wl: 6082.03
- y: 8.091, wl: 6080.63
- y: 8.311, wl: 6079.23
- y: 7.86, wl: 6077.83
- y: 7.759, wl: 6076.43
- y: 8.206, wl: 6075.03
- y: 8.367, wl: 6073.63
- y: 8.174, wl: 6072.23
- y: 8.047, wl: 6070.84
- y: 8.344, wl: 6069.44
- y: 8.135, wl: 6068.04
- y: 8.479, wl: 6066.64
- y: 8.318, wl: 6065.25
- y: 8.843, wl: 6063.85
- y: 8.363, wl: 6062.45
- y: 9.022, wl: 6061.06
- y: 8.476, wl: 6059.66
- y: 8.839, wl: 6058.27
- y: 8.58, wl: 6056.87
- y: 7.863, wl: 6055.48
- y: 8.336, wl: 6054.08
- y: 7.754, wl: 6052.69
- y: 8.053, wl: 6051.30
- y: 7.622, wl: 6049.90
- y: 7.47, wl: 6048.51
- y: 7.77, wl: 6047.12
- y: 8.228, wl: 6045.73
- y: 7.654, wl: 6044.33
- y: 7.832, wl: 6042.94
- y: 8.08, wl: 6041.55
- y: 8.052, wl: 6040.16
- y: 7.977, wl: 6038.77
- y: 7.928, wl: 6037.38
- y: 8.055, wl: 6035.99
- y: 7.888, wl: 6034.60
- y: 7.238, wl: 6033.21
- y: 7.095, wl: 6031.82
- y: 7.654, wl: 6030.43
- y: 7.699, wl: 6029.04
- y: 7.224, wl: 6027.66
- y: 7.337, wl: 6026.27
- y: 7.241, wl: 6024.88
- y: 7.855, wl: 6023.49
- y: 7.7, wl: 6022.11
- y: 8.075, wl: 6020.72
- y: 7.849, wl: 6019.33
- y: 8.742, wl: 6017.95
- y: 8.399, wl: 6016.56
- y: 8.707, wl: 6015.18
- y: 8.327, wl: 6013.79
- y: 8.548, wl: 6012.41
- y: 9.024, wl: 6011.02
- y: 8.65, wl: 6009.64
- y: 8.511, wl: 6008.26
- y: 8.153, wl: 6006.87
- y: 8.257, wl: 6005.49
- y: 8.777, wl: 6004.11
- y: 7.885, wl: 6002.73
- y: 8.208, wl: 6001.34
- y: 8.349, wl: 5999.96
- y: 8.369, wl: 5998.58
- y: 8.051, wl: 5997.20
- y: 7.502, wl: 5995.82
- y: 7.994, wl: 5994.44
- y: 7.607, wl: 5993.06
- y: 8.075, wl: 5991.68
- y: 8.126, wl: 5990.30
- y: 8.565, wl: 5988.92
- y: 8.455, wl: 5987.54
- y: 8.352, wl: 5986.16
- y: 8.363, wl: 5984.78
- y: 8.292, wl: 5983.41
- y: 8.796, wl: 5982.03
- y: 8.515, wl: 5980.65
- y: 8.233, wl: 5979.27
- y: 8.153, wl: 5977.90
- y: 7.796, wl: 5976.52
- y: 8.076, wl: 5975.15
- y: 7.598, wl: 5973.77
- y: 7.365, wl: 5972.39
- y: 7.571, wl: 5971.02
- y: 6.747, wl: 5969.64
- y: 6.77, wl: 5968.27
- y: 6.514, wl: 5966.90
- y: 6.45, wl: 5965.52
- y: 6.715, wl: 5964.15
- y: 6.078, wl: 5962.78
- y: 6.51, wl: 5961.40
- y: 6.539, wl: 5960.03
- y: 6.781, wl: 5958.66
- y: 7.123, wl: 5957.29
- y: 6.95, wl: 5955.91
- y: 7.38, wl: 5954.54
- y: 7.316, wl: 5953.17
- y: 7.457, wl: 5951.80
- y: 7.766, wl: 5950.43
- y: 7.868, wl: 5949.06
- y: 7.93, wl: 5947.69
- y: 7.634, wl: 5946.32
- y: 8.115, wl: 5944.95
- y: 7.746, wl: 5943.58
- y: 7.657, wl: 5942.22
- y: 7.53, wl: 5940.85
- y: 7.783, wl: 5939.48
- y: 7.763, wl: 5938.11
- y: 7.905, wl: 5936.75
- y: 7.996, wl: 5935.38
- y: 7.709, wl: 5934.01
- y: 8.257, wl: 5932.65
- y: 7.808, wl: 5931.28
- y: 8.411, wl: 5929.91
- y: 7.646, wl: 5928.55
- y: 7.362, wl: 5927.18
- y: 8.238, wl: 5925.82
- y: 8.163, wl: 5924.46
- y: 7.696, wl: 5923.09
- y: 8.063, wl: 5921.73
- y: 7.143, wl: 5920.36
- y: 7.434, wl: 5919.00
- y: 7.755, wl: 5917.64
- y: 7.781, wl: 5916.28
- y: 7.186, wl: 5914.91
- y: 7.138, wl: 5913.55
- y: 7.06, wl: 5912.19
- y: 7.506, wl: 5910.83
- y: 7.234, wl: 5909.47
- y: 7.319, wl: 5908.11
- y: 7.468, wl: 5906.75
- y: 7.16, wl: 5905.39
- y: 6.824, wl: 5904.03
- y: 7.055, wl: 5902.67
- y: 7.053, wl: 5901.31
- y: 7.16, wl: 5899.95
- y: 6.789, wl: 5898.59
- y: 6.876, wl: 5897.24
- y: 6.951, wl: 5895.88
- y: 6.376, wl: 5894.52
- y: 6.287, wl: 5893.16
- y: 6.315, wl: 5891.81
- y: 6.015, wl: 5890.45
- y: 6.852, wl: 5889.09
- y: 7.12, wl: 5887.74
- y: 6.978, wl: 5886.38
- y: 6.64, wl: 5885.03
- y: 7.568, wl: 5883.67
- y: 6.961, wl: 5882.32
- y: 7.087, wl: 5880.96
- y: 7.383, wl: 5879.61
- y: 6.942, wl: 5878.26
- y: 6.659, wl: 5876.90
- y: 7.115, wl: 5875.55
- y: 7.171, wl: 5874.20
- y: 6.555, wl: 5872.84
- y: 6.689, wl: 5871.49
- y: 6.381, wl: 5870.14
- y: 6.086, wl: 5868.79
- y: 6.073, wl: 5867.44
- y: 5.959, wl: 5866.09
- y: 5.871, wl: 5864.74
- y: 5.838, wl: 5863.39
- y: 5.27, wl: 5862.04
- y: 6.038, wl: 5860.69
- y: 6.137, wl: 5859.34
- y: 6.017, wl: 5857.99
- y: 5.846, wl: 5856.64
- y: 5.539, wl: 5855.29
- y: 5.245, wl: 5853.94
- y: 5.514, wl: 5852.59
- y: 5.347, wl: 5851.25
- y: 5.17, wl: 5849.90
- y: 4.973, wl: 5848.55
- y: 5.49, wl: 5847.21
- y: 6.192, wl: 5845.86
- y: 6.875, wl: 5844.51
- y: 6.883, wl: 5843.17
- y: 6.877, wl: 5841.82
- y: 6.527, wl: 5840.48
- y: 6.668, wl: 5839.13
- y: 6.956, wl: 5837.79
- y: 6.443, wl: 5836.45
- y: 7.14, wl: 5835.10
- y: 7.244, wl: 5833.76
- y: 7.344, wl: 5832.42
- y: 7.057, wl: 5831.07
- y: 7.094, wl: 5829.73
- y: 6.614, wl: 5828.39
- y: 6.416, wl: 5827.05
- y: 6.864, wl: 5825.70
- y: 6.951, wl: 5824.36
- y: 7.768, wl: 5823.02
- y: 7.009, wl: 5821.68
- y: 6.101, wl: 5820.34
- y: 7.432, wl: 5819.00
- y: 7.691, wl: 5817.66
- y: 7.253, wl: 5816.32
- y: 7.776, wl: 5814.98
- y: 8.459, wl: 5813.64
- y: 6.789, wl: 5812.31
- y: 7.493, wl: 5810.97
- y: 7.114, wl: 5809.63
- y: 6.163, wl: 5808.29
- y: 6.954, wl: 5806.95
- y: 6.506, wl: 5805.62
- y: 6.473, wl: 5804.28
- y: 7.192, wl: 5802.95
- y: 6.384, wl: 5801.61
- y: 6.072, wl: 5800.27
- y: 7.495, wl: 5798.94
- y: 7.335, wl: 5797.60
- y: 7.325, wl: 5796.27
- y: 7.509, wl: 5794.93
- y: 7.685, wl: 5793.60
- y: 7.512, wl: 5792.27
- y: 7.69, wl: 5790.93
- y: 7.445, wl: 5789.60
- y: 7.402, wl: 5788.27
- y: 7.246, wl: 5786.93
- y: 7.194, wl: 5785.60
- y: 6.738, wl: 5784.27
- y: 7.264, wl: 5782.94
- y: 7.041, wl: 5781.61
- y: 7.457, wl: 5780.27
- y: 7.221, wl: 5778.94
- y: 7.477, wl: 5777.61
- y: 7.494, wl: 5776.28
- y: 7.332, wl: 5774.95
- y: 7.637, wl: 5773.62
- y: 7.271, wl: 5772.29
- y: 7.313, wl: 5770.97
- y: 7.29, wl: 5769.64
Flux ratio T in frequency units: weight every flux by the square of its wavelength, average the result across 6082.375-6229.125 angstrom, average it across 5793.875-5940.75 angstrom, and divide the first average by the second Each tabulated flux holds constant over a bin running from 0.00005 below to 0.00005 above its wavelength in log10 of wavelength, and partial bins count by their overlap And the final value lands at 1.3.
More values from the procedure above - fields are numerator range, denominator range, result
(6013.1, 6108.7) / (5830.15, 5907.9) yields 1.31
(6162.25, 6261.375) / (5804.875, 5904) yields 1.35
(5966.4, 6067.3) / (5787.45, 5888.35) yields 1.27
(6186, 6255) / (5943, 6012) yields 1.11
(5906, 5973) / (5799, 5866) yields 1.18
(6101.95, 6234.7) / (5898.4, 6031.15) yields 1.10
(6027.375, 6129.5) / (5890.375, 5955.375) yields 1.12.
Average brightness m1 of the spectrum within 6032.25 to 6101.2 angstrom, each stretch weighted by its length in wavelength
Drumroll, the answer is 8.13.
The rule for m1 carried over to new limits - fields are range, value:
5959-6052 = 7.85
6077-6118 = 7.93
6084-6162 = 7.91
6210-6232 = 8.03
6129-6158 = 8.03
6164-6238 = 7.95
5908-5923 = 7.44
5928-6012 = 7.78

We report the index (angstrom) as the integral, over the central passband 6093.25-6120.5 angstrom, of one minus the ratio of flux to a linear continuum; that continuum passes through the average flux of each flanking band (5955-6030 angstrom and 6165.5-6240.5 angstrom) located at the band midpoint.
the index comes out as 0.4 angstrom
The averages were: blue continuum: 7.82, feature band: 7.77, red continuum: 7.94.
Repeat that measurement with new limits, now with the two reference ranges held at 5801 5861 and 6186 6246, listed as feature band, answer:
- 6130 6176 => -1.9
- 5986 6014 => -4.2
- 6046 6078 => -3.5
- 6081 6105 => -1.9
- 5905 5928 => -2.0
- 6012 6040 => -2.3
